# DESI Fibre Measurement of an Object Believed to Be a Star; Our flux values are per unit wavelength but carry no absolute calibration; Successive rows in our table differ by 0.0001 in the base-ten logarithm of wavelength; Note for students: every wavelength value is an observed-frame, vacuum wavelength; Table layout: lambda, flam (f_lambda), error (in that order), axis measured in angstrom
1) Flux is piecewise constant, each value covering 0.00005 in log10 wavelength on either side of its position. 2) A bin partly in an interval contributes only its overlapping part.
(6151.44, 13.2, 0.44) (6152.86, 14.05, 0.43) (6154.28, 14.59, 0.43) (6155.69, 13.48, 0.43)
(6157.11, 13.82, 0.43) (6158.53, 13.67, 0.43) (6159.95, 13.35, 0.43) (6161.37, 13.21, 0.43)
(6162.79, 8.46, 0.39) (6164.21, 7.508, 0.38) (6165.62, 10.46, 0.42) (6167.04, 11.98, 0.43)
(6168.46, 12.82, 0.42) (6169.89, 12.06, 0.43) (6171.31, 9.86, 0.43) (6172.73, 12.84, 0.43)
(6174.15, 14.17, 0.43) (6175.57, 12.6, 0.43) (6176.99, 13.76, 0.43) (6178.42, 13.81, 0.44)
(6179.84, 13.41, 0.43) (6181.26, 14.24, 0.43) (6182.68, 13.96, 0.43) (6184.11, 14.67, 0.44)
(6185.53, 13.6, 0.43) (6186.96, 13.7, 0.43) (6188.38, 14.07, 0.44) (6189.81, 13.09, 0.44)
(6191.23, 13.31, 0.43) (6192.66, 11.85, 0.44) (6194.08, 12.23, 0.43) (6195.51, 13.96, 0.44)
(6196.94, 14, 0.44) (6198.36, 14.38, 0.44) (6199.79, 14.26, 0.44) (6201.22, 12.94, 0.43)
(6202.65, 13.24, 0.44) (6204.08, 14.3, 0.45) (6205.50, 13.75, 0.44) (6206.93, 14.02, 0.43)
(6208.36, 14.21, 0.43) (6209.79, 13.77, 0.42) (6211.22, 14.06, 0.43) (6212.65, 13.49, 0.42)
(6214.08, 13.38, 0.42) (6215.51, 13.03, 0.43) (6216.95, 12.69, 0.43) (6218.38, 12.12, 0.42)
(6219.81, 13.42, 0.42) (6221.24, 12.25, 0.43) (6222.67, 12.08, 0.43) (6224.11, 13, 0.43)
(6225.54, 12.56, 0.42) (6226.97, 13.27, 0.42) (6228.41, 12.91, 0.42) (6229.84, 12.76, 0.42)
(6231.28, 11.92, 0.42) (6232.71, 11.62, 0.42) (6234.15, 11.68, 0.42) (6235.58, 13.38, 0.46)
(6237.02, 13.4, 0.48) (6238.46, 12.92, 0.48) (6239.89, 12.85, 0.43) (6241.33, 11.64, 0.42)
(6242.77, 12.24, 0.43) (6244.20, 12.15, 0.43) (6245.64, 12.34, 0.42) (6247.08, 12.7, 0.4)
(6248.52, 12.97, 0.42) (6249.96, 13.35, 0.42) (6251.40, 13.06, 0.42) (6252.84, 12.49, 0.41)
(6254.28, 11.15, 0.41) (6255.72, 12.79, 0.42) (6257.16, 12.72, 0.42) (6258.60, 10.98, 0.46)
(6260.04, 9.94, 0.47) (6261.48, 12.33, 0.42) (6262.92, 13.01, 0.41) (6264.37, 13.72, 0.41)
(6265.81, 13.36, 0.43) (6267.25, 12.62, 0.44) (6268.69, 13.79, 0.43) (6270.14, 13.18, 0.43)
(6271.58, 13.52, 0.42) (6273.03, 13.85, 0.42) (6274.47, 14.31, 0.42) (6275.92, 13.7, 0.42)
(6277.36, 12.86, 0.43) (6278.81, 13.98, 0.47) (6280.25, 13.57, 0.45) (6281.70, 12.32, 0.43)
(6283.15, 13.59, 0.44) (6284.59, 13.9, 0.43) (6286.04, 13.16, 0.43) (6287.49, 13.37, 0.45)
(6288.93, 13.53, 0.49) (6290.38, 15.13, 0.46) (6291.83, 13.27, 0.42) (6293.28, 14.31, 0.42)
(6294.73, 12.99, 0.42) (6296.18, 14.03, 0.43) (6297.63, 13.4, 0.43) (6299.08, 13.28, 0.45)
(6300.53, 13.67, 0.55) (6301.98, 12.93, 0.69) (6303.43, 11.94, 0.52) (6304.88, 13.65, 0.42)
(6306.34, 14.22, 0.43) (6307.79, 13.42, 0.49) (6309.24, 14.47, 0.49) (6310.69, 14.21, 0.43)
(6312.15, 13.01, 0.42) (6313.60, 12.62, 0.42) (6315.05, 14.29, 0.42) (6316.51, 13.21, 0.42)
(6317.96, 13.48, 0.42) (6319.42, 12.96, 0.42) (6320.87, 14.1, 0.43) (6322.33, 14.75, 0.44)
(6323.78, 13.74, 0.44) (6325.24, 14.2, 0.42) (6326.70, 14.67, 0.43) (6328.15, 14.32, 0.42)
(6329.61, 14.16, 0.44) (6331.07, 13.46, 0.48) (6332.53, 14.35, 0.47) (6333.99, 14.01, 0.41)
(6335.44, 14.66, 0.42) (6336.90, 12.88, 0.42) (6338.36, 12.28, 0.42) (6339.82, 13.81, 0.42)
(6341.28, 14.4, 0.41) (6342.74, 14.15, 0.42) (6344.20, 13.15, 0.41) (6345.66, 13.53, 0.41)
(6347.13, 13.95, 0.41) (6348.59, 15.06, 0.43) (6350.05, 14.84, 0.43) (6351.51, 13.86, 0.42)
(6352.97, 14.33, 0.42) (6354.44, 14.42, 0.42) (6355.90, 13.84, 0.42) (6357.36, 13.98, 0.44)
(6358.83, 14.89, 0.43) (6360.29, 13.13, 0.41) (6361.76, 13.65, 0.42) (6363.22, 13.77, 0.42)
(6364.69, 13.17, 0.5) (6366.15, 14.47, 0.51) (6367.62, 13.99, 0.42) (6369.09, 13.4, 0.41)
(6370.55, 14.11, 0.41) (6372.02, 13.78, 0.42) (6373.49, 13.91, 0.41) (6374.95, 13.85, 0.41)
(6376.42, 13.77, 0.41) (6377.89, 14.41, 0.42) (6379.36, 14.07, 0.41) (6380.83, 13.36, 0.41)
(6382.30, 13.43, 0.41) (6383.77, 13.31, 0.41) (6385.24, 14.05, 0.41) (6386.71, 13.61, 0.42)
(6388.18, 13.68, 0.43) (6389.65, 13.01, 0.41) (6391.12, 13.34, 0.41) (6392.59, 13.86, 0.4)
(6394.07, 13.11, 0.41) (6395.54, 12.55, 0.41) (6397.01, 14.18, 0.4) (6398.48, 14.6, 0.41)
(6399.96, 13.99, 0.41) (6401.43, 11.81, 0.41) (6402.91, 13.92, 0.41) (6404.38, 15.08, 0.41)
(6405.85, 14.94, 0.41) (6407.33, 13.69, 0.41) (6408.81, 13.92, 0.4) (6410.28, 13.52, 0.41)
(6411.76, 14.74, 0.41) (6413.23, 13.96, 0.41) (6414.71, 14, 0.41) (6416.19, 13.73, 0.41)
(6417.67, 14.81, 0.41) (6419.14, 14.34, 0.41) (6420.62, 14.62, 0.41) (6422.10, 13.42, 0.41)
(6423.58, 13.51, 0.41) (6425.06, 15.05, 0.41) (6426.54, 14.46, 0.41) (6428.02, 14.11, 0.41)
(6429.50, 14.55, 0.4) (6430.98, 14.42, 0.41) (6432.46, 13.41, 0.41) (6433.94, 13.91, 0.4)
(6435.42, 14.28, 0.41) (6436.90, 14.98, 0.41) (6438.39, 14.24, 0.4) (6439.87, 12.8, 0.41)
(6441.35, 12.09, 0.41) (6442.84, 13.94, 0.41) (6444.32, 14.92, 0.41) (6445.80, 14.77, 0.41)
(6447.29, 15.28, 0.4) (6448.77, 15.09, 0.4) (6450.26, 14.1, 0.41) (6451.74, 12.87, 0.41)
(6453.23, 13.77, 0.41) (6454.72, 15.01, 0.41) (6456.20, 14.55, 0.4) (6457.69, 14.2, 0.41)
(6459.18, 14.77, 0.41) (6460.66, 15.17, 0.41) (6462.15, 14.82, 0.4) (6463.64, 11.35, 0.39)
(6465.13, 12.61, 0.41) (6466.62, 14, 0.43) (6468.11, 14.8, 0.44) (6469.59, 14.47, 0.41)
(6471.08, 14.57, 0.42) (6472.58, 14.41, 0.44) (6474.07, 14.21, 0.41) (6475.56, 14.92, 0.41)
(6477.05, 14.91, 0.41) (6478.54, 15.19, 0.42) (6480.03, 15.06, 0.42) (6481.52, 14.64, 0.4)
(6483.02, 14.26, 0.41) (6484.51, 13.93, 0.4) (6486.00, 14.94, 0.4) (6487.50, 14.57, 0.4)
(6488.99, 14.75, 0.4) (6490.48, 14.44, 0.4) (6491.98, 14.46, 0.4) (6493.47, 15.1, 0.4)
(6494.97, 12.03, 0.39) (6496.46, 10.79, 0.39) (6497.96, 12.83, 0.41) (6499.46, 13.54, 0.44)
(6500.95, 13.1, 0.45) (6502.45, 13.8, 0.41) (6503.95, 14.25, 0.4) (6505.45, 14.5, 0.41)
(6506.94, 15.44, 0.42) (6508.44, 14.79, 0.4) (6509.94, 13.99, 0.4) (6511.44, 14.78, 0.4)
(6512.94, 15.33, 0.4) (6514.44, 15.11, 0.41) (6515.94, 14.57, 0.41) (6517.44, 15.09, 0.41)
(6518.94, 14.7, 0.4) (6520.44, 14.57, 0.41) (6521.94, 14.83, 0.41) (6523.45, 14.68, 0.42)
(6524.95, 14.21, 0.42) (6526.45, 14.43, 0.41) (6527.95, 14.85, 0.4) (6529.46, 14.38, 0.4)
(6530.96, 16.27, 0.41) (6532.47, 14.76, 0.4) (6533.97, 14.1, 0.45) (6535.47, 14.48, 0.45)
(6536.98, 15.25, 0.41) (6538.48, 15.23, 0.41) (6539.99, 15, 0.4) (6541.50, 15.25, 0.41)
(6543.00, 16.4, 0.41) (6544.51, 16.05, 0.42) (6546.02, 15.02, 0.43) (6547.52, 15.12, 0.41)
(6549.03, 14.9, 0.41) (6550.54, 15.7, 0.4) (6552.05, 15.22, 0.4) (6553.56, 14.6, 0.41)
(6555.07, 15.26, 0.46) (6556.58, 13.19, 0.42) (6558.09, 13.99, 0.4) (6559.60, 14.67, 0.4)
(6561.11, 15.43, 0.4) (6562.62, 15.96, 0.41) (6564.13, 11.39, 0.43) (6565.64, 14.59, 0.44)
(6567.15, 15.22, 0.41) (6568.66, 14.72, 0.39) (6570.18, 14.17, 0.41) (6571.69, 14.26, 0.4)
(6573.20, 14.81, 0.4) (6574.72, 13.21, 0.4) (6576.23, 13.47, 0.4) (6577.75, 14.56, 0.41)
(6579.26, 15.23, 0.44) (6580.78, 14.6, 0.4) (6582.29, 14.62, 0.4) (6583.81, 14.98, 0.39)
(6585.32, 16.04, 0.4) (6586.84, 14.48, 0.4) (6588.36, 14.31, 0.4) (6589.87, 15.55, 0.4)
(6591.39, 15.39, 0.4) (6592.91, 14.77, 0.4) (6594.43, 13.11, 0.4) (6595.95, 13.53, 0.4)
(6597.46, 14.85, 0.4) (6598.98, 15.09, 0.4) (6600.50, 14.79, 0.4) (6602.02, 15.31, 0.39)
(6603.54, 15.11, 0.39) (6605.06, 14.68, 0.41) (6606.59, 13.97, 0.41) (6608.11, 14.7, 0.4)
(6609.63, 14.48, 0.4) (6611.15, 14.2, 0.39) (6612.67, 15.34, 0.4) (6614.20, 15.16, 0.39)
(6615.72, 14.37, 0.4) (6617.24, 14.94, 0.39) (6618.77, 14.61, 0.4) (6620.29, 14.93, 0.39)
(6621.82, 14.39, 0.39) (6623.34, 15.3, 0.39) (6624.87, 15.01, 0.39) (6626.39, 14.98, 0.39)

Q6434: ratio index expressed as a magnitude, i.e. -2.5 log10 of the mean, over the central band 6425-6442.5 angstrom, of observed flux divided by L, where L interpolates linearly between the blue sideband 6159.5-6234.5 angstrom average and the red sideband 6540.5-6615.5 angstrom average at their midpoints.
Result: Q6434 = 0.00 mag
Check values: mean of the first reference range 12.9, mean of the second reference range 14.7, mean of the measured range 14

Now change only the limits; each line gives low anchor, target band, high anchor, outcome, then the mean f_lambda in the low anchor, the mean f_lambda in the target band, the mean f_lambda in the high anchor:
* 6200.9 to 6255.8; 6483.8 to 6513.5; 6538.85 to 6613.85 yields 0.02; 12.9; 14.1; 14.7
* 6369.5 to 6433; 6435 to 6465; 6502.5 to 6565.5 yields 0.01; 13.9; 14.1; 14.8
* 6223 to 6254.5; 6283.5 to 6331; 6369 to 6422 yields -0.05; 12.6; 13.7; 13.8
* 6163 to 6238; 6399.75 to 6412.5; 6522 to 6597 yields 0.00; 13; 14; 14.7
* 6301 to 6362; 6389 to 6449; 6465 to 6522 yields 0.01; 13.8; 14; 14.3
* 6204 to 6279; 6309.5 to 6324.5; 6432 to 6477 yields -0.03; 12.9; 13.7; 14.2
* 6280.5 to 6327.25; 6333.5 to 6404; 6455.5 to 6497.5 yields 0.00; 13.6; 13.8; 14.2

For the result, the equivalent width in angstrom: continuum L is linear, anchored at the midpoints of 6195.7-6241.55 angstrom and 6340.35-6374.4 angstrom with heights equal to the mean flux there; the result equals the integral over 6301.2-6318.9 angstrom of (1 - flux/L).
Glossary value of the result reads 0.3 angstrom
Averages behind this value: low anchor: 13.1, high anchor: 14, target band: 13.4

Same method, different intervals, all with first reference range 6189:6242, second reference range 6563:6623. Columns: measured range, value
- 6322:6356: -1.2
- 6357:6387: -0.3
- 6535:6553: -1.2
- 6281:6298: -0.3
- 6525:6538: -0.4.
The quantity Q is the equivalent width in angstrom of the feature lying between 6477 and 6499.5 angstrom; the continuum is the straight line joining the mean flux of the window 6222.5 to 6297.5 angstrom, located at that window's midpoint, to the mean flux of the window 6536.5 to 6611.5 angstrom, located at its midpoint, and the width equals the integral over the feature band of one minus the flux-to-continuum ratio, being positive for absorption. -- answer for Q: 0.2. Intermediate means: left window 12.9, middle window 14.1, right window 14.7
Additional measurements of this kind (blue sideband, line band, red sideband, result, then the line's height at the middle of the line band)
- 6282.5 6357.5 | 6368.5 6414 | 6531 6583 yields 1.0 angstrom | 14.1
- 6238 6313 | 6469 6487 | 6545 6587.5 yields -0.6 angstrom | 14.2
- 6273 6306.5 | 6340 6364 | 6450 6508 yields -0.6 angstrom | 13.7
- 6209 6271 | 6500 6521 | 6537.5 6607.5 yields -0.3 angstrom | 14.4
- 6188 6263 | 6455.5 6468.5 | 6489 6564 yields 0.2 angstrom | 14.2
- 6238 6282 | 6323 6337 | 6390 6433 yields -0.8 angstrom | 13.3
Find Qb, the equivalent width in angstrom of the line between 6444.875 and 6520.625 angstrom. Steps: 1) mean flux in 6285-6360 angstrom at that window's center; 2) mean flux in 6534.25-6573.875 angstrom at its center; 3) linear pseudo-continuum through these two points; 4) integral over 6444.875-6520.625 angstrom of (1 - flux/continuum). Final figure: 1.1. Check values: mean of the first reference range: 13.8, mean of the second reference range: 14.8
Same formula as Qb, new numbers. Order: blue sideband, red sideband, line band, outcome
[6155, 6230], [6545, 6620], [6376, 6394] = 0.25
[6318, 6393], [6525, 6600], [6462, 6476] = 0.38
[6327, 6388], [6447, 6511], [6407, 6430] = -0.19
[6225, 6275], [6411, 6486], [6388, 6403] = 0.43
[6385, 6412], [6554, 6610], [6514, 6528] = -0.39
